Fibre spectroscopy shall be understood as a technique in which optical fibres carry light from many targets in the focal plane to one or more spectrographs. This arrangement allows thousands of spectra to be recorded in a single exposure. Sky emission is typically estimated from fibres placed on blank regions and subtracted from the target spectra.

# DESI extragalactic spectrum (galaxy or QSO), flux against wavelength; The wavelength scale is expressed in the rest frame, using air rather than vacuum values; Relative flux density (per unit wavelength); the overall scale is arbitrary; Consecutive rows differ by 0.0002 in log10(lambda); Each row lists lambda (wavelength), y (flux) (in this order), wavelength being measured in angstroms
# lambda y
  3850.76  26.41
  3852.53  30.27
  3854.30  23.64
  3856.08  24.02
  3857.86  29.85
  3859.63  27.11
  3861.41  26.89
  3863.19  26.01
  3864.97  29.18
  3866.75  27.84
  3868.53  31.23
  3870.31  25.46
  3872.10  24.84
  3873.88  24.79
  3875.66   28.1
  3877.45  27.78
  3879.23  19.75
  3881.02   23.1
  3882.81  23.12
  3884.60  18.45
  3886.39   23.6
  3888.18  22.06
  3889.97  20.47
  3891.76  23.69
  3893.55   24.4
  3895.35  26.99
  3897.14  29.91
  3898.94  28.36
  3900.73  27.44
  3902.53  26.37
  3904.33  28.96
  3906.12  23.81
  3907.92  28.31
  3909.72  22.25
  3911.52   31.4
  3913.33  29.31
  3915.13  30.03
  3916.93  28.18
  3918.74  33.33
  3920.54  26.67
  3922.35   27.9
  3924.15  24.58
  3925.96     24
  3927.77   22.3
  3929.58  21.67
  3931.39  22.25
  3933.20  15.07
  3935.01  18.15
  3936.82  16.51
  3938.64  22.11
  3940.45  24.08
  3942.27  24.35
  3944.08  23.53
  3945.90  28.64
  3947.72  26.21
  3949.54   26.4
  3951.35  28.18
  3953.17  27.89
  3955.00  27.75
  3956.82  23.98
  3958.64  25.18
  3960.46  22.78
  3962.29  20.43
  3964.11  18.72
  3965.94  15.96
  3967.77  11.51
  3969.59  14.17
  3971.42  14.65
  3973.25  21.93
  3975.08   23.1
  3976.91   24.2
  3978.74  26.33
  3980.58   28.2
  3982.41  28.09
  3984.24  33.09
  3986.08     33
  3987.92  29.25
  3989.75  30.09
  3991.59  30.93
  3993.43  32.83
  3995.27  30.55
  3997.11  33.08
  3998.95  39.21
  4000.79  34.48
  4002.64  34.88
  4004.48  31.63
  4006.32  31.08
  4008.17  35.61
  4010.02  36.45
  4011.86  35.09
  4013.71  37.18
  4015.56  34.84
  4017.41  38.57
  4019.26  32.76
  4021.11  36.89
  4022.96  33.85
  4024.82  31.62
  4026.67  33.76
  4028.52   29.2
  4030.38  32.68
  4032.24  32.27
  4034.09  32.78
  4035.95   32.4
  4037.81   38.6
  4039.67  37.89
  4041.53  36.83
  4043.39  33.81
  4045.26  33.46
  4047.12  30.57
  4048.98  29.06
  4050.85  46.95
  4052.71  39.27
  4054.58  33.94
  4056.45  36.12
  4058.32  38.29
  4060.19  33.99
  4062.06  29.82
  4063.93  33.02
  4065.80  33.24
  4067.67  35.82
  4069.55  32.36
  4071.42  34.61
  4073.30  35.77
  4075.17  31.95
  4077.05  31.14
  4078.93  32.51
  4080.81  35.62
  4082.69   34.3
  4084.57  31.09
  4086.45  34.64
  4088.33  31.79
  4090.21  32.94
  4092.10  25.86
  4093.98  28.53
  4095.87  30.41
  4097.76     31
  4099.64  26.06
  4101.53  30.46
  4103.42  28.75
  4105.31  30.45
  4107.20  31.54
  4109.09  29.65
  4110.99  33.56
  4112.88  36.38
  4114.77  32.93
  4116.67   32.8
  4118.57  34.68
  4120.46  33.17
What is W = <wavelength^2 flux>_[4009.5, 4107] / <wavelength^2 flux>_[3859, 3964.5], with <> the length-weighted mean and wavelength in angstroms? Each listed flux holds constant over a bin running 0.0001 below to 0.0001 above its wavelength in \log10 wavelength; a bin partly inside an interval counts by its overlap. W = 1.4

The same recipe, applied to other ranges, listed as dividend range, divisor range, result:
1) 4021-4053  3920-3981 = 1.59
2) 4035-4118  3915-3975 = 1.55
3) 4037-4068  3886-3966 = 1.51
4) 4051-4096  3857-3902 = 1.44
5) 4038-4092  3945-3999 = 1.40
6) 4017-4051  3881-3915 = 1.43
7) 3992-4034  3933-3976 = 1.60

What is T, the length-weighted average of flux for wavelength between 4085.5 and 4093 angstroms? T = 31.3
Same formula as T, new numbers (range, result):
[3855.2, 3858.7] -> 26.9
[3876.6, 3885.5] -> 22.4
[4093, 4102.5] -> 29.3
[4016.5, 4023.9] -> 35.5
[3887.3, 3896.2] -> 23.5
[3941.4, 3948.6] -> 25.7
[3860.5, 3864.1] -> 26.4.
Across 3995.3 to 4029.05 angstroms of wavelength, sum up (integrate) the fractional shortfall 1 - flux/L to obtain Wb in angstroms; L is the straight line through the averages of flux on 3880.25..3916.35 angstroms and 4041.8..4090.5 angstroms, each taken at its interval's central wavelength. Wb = -3.3 angstroms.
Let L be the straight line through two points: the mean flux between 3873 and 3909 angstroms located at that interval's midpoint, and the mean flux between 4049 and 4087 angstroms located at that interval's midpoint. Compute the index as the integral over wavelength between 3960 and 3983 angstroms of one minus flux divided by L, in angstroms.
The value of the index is 6.8 angstroms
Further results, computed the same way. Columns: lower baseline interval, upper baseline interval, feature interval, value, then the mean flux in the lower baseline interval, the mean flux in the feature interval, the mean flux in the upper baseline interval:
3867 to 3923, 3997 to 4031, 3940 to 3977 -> 9.7 angstroms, 26.1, 22.5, 34.4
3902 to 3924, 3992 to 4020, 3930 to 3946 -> 4.6 angstroms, 28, 21.3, 34.5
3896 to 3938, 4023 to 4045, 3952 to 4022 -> 4.7 angstroms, 25.5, 28.6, 33.8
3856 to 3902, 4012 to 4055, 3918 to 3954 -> 6.0 angstroms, 25.6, 24.1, 34.8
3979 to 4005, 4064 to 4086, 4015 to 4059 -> -2.7 angstroms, 32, 34.8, 33.5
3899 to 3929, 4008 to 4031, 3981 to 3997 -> 0.7 angstroms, 27.2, 31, 34.5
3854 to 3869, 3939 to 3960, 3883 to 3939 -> 3.6 angstroms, 27.3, 24.8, 25.9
